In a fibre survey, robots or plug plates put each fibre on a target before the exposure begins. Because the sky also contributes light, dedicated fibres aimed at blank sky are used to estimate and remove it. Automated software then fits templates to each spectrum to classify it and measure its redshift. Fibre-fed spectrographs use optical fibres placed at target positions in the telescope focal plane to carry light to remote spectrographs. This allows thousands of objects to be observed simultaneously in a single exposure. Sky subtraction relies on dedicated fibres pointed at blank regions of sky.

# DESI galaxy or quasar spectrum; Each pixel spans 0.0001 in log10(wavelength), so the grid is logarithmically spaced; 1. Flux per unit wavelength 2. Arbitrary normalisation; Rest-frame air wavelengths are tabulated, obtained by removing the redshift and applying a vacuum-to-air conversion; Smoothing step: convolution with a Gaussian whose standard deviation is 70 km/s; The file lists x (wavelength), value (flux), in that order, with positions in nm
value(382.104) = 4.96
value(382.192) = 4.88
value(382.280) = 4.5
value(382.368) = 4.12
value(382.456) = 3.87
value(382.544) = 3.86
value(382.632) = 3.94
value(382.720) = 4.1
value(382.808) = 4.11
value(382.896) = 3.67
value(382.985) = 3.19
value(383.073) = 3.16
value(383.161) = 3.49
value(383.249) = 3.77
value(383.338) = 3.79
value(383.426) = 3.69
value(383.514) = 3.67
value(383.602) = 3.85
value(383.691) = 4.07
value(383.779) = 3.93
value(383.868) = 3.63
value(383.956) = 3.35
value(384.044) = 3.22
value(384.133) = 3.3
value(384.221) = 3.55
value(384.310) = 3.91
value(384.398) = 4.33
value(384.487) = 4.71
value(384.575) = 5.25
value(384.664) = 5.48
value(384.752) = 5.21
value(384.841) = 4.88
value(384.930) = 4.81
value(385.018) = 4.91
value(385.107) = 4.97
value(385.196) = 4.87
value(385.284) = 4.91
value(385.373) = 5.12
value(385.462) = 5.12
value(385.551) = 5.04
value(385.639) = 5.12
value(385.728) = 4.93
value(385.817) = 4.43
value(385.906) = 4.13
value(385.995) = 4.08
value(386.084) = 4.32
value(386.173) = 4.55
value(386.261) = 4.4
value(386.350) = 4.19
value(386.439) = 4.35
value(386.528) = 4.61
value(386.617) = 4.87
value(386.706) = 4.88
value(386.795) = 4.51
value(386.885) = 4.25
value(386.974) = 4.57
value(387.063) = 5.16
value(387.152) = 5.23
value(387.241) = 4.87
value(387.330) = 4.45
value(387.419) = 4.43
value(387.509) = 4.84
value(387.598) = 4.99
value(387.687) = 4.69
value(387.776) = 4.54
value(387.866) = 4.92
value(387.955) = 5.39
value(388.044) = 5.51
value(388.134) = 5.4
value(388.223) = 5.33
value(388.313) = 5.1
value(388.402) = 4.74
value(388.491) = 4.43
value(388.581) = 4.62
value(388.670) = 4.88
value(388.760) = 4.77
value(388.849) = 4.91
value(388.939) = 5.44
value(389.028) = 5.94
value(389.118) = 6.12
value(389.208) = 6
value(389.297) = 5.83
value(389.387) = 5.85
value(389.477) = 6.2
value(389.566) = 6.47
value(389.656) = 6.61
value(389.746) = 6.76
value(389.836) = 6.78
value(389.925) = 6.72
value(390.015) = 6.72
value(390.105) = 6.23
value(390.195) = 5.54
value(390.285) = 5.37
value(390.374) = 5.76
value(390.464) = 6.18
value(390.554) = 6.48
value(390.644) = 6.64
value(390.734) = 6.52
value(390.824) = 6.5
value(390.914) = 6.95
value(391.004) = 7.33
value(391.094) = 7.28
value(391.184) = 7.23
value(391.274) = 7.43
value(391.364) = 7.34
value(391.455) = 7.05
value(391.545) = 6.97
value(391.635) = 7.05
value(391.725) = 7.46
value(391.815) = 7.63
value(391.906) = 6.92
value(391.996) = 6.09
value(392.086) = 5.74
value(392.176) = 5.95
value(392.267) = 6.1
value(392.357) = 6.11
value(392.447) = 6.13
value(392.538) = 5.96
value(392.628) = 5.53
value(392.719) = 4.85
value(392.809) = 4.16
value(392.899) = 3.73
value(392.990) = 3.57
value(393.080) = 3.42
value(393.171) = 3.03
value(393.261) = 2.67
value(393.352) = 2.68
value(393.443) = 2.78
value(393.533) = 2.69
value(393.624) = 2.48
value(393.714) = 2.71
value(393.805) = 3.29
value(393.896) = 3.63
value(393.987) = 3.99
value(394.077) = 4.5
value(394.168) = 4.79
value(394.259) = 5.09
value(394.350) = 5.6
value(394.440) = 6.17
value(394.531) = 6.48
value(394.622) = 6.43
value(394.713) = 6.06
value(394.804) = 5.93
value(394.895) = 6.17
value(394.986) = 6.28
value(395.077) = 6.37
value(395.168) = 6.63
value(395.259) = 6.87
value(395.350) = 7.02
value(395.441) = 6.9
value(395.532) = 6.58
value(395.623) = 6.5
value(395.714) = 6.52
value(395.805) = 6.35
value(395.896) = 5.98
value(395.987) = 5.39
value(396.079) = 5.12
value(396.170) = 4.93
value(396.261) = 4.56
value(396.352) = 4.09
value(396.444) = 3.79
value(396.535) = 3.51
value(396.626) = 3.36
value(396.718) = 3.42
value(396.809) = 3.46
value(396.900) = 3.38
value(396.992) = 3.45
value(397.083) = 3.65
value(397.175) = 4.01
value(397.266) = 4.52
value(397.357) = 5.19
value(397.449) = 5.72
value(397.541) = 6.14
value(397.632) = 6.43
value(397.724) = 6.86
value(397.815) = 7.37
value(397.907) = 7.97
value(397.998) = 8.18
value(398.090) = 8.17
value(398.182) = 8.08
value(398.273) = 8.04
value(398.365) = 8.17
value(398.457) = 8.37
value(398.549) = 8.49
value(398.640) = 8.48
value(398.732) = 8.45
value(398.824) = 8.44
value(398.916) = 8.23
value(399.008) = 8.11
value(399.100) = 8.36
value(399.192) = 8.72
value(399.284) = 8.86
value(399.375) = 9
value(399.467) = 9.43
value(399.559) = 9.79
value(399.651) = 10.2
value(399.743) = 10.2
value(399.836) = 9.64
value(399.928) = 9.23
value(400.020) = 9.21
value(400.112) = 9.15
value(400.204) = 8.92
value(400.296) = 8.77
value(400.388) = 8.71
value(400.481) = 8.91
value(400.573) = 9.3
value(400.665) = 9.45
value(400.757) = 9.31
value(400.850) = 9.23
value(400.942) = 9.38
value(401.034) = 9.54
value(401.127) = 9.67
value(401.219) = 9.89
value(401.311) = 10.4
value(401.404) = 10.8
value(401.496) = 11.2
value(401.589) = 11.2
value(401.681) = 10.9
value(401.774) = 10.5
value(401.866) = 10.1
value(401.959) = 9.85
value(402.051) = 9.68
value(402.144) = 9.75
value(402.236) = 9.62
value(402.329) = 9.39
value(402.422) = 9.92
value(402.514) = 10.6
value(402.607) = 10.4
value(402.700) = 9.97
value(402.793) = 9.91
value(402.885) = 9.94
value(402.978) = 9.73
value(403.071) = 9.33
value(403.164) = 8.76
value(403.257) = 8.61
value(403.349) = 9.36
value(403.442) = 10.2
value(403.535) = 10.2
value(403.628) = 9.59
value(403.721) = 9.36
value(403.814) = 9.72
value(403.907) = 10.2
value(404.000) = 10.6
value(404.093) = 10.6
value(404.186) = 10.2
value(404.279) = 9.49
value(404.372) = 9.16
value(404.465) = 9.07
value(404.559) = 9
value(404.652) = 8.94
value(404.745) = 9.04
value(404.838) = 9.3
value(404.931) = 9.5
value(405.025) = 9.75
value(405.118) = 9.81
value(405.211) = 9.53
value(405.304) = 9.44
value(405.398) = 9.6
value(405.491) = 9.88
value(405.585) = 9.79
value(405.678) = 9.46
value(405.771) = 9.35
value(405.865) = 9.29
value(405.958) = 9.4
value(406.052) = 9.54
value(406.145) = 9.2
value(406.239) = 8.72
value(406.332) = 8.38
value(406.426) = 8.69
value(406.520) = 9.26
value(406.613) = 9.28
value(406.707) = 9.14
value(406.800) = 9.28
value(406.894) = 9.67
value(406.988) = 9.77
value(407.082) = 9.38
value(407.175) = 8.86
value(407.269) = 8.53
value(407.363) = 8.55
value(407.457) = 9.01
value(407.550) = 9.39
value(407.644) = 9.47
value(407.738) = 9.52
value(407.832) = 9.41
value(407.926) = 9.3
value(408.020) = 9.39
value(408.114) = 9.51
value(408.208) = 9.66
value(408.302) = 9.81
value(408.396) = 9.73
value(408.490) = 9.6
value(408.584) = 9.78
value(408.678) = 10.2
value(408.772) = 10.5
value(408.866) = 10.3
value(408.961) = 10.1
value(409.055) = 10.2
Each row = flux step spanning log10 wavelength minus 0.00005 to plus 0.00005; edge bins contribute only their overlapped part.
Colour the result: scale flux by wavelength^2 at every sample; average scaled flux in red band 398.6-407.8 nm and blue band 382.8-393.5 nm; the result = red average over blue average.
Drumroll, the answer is 2.0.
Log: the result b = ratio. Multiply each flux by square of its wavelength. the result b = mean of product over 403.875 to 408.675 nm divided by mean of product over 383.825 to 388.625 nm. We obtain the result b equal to 2.24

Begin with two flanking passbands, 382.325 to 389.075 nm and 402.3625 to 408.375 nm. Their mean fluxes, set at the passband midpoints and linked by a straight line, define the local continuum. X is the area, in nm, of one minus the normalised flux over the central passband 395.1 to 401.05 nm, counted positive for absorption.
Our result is 0.39 nm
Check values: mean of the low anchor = 4.5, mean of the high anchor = 9.48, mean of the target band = 7.2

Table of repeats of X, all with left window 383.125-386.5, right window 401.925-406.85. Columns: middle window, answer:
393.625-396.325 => 0.578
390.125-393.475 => 0.192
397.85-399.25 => -0.050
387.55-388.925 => 0.079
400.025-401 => -0.069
